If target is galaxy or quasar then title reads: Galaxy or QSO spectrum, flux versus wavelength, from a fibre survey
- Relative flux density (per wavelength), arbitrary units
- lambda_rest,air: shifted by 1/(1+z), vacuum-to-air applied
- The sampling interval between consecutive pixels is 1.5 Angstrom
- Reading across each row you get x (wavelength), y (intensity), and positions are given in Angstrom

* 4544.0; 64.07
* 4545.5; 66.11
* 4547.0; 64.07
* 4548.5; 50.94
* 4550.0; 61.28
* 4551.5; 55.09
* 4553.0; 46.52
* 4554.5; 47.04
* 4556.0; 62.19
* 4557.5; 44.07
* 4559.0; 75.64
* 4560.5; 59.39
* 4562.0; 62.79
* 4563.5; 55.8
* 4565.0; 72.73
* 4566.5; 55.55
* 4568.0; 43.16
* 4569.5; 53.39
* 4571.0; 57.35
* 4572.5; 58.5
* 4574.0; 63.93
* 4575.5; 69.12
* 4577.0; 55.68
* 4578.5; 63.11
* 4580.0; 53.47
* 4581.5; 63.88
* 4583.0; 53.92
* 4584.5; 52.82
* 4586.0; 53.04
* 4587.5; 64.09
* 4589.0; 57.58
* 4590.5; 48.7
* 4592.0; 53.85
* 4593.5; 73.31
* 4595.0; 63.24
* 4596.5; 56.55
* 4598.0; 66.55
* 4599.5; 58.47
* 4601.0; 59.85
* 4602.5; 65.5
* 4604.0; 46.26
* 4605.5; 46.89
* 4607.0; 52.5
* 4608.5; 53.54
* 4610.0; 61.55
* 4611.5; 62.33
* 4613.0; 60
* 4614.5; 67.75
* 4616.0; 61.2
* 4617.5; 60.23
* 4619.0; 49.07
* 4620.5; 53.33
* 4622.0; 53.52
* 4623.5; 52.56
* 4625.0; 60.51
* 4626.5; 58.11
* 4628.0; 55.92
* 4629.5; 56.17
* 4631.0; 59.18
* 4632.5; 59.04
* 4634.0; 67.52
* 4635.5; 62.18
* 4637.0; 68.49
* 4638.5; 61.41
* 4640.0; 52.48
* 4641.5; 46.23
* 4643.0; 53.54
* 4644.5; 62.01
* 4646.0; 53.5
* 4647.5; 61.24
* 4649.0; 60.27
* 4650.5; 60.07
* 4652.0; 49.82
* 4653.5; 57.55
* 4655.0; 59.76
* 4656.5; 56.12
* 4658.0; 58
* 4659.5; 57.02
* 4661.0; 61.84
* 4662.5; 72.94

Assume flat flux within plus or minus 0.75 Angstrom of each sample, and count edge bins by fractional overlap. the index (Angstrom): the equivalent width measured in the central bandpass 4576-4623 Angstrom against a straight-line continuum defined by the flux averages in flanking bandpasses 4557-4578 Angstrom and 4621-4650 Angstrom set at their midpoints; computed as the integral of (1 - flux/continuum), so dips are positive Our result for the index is 0.7 Angstrom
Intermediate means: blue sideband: 59.3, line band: 57.8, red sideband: 58.1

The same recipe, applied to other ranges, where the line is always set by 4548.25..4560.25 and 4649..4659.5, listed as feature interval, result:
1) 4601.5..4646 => -0.6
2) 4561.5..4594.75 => -1.4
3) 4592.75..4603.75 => -1.2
